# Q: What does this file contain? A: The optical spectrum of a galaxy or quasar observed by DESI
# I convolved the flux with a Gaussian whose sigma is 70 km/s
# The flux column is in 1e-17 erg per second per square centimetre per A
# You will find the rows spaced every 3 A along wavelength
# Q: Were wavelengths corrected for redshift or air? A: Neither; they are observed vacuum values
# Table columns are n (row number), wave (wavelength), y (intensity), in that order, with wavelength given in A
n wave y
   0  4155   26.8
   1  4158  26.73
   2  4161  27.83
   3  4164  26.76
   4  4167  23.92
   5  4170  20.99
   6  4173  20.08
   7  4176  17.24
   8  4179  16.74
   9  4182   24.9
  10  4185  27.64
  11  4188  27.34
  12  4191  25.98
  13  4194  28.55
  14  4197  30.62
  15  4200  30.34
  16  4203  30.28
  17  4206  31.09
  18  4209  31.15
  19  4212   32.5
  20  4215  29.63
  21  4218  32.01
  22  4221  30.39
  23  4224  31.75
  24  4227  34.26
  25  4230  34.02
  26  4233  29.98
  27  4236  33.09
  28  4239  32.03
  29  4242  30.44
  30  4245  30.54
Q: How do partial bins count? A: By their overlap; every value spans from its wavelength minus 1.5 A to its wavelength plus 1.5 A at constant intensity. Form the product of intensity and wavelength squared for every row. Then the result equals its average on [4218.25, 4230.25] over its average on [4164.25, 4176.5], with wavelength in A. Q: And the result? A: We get 1.55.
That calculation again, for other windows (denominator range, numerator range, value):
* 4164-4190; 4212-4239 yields 1.44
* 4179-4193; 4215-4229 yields 1.27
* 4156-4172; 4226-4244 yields 1.33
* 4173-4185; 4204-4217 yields 1.53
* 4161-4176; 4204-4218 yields 1.39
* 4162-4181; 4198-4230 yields 1.51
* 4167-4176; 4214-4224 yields 1.54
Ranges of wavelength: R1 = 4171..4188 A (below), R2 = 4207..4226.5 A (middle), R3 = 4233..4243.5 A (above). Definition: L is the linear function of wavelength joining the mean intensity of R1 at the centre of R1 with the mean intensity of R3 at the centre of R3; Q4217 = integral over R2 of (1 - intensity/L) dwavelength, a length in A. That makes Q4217 -2.4 A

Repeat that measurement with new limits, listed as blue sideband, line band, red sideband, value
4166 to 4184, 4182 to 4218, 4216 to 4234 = -4.3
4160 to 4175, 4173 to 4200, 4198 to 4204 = 2.6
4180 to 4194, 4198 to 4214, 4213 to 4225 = -1.1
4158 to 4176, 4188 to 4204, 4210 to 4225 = -0.5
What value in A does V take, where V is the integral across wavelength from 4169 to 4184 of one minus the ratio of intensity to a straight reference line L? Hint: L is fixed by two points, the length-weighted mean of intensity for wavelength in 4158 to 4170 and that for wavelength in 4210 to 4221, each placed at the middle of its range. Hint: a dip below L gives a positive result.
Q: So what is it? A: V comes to 3.8 A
